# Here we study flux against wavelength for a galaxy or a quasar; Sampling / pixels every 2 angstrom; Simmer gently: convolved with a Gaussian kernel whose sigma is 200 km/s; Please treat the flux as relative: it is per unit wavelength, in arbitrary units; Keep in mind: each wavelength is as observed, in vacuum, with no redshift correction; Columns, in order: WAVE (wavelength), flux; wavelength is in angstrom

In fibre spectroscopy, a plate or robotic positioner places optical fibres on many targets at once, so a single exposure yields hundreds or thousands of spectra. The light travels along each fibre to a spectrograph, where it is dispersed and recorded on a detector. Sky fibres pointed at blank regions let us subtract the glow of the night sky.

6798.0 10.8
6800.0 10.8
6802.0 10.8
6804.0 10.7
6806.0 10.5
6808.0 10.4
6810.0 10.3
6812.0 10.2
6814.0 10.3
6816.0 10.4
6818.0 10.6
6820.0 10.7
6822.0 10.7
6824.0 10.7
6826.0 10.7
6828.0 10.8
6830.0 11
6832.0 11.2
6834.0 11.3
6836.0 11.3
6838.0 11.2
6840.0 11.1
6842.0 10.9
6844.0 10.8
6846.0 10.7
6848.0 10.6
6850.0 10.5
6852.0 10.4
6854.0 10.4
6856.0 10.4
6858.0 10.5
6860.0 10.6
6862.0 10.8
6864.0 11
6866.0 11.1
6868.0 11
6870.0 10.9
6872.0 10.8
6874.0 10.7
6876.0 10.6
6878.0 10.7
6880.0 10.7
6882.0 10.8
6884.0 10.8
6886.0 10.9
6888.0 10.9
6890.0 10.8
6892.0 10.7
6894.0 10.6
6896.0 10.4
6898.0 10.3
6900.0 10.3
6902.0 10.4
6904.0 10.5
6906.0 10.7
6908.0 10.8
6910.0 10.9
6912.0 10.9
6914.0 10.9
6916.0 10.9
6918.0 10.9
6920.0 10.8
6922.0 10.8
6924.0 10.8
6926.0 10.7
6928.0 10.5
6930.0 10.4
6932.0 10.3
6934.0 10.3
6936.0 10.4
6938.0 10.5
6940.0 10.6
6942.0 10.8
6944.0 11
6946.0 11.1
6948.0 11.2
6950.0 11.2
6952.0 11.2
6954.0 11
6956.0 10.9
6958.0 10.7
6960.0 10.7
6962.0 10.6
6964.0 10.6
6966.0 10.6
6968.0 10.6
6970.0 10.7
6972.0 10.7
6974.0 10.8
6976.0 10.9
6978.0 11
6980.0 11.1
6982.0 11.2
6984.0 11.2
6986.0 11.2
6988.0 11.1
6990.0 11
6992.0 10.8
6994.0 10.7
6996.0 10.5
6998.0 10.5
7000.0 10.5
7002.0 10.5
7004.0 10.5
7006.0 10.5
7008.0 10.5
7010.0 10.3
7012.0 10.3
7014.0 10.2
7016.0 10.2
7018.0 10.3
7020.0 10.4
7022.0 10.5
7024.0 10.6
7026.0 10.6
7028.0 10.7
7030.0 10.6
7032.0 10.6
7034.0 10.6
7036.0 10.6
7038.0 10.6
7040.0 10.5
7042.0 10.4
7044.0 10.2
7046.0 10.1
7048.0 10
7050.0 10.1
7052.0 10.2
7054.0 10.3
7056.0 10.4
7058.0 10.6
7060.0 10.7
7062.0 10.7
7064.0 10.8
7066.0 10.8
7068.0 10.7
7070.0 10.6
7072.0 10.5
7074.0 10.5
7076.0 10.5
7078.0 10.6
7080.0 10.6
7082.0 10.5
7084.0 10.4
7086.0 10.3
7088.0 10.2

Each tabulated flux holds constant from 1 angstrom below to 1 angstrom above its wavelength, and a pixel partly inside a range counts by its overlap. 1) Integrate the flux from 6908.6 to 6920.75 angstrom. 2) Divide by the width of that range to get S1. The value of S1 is 10.9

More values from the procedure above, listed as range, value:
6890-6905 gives 10.5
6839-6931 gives 10.7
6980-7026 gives 10.6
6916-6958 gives 10.8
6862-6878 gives 10.9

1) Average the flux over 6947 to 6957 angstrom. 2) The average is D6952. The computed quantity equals 11.1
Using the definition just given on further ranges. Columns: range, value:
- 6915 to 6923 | 10.8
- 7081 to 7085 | 10.4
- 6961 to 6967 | 10.6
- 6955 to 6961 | 10.8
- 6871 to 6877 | 10.7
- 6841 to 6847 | 10.8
